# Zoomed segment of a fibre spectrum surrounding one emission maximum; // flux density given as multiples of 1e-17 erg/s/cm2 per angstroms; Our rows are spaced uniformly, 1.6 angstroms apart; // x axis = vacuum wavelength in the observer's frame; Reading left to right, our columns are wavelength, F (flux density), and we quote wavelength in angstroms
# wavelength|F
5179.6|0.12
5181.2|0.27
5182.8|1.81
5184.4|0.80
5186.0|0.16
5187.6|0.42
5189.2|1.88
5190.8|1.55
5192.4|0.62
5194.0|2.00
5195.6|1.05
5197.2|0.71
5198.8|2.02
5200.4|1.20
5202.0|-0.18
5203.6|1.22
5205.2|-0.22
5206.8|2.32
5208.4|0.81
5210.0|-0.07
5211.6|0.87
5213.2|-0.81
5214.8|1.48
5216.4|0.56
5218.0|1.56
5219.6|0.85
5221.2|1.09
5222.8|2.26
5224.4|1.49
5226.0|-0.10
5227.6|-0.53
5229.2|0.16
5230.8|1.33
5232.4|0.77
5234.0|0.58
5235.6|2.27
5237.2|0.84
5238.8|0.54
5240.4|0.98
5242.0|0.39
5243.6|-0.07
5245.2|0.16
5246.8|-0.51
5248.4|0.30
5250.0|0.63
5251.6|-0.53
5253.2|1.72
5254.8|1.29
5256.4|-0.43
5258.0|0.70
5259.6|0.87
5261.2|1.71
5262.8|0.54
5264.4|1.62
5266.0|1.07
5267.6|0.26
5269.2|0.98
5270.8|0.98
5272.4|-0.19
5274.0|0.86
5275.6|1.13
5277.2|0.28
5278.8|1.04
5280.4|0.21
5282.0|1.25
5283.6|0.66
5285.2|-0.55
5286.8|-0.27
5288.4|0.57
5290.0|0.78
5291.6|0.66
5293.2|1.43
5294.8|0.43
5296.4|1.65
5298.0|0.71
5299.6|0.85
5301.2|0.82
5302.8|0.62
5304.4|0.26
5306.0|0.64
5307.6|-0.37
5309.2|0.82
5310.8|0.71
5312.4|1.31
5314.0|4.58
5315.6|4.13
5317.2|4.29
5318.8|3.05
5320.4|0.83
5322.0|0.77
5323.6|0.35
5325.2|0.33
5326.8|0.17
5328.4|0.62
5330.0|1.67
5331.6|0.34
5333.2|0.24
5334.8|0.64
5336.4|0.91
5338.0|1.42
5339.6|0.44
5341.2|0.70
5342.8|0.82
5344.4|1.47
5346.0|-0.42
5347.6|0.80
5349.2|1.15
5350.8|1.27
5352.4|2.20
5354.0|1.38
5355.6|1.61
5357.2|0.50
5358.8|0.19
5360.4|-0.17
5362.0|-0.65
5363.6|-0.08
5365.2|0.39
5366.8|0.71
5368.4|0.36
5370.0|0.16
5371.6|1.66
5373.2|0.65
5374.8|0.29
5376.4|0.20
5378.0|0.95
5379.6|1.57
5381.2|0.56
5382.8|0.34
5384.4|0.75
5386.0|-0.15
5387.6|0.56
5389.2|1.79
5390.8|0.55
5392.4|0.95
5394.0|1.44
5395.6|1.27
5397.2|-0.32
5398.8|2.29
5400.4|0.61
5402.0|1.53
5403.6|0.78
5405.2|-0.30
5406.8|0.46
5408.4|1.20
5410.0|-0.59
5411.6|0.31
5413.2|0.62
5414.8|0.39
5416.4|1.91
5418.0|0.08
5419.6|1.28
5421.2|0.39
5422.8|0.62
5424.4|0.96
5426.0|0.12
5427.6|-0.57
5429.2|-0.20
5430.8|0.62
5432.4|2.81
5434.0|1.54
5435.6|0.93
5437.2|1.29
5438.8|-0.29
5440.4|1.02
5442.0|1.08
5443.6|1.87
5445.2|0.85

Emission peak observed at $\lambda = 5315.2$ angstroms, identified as [O II] 3727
